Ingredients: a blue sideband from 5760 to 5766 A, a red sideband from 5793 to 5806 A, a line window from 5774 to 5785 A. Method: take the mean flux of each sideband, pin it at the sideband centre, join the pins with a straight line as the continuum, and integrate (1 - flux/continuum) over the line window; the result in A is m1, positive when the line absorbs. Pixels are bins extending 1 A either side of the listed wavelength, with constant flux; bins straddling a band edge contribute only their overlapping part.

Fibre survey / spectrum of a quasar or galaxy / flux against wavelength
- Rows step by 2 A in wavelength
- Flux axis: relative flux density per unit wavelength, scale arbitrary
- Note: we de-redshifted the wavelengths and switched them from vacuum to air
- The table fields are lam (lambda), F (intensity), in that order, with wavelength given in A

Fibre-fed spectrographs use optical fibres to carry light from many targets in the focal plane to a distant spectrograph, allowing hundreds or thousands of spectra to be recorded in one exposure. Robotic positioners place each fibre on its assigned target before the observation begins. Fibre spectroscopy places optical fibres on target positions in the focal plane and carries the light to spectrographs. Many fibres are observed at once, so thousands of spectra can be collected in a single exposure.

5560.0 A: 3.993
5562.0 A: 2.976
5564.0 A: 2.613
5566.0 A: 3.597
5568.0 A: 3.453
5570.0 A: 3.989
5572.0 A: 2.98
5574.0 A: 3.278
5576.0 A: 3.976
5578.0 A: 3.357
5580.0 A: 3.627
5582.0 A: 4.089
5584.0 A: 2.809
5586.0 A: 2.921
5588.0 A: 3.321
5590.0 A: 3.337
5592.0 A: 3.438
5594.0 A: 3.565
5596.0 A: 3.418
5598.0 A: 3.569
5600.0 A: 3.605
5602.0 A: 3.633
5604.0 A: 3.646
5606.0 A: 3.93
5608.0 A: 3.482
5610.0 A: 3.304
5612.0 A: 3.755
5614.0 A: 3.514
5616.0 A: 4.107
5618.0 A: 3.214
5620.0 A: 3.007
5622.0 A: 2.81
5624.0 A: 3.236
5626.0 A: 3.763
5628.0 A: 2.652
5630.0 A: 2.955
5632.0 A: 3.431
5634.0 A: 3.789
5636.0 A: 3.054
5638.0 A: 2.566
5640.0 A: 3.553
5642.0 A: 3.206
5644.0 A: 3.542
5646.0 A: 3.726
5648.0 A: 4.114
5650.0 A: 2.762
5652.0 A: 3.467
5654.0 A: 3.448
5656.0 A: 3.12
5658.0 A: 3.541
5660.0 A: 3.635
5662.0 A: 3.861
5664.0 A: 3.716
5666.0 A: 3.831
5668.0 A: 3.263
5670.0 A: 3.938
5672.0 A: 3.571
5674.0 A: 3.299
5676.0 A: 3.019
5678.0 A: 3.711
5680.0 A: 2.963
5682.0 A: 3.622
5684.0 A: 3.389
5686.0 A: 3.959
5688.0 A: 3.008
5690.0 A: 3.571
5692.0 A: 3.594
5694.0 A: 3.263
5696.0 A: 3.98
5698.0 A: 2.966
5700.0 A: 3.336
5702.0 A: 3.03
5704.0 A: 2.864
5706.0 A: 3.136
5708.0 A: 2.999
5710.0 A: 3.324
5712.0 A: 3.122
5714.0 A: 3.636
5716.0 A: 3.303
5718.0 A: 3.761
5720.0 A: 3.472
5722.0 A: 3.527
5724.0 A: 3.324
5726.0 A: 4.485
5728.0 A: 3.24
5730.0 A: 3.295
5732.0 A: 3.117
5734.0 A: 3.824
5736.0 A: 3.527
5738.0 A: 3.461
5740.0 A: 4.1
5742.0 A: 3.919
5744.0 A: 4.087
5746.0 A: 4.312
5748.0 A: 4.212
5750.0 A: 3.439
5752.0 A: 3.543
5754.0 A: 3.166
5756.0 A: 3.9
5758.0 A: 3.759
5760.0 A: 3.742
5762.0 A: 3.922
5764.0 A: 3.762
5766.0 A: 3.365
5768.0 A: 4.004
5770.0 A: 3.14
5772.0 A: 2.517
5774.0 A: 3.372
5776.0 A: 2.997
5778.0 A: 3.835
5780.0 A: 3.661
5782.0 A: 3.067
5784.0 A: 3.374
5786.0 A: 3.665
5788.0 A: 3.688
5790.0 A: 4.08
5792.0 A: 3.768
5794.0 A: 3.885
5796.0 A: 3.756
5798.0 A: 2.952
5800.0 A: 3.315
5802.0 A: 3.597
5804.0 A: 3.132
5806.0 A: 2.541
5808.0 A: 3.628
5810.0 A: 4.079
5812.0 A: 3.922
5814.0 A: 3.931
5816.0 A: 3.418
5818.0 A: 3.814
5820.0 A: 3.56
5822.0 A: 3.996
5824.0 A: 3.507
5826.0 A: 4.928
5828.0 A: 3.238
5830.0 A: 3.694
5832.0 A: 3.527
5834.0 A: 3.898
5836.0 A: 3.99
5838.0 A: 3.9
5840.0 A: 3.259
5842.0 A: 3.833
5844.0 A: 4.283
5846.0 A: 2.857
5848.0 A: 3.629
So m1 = 0.6 A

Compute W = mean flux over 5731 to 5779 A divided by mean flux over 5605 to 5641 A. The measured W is 1.09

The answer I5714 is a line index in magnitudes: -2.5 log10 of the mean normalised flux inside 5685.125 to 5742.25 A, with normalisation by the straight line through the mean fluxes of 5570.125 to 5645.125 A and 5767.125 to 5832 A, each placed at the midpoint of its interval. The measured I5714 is 0.01 mag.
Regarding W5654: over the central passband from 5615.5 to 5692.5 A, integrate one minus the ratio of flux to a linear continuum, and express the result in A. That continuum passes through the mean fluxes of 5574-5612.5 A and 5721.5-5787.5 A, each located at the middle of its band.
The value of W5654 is 2.9 A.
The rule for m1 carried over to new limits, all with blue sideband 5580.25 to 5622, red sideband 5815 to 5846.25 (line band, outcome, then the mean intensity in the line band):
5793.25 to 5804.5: 0.8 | 3.44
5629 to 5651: 1.1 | 3.34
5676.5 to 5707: 1.9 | 3.35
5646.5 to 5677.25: 0.3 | 3.51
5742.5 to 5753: -0.8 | 3.92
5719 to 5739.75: 0.5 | 3.55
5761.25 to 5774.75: 0.9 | 3.43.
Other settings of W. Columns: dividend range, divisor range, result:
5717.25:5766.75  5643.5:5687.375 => 1.05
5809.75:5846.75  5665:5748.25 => 1.08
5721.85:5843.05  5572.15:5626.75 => 1.05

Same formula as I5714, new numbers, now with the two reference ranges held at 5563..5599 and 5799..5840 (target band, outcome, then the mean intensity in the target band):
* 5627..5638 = 0.11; 3.12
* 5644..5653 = -0.01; 3.52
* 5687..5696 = 0.03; 3.43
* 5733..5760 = -0.06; 3.79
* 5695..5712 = 0.11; 3.2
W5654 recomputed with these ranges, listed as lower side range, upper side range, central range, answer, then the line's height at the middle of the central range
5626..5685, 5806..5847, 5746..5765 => -0.8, 3.6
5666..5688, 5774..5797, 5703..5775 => 0.0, 3.55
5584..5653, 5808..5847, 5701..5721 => 1.6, 3.55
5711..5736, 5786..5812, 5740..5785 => -0.9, 3.53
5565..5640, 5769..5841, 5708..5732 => 0.3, 3.51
